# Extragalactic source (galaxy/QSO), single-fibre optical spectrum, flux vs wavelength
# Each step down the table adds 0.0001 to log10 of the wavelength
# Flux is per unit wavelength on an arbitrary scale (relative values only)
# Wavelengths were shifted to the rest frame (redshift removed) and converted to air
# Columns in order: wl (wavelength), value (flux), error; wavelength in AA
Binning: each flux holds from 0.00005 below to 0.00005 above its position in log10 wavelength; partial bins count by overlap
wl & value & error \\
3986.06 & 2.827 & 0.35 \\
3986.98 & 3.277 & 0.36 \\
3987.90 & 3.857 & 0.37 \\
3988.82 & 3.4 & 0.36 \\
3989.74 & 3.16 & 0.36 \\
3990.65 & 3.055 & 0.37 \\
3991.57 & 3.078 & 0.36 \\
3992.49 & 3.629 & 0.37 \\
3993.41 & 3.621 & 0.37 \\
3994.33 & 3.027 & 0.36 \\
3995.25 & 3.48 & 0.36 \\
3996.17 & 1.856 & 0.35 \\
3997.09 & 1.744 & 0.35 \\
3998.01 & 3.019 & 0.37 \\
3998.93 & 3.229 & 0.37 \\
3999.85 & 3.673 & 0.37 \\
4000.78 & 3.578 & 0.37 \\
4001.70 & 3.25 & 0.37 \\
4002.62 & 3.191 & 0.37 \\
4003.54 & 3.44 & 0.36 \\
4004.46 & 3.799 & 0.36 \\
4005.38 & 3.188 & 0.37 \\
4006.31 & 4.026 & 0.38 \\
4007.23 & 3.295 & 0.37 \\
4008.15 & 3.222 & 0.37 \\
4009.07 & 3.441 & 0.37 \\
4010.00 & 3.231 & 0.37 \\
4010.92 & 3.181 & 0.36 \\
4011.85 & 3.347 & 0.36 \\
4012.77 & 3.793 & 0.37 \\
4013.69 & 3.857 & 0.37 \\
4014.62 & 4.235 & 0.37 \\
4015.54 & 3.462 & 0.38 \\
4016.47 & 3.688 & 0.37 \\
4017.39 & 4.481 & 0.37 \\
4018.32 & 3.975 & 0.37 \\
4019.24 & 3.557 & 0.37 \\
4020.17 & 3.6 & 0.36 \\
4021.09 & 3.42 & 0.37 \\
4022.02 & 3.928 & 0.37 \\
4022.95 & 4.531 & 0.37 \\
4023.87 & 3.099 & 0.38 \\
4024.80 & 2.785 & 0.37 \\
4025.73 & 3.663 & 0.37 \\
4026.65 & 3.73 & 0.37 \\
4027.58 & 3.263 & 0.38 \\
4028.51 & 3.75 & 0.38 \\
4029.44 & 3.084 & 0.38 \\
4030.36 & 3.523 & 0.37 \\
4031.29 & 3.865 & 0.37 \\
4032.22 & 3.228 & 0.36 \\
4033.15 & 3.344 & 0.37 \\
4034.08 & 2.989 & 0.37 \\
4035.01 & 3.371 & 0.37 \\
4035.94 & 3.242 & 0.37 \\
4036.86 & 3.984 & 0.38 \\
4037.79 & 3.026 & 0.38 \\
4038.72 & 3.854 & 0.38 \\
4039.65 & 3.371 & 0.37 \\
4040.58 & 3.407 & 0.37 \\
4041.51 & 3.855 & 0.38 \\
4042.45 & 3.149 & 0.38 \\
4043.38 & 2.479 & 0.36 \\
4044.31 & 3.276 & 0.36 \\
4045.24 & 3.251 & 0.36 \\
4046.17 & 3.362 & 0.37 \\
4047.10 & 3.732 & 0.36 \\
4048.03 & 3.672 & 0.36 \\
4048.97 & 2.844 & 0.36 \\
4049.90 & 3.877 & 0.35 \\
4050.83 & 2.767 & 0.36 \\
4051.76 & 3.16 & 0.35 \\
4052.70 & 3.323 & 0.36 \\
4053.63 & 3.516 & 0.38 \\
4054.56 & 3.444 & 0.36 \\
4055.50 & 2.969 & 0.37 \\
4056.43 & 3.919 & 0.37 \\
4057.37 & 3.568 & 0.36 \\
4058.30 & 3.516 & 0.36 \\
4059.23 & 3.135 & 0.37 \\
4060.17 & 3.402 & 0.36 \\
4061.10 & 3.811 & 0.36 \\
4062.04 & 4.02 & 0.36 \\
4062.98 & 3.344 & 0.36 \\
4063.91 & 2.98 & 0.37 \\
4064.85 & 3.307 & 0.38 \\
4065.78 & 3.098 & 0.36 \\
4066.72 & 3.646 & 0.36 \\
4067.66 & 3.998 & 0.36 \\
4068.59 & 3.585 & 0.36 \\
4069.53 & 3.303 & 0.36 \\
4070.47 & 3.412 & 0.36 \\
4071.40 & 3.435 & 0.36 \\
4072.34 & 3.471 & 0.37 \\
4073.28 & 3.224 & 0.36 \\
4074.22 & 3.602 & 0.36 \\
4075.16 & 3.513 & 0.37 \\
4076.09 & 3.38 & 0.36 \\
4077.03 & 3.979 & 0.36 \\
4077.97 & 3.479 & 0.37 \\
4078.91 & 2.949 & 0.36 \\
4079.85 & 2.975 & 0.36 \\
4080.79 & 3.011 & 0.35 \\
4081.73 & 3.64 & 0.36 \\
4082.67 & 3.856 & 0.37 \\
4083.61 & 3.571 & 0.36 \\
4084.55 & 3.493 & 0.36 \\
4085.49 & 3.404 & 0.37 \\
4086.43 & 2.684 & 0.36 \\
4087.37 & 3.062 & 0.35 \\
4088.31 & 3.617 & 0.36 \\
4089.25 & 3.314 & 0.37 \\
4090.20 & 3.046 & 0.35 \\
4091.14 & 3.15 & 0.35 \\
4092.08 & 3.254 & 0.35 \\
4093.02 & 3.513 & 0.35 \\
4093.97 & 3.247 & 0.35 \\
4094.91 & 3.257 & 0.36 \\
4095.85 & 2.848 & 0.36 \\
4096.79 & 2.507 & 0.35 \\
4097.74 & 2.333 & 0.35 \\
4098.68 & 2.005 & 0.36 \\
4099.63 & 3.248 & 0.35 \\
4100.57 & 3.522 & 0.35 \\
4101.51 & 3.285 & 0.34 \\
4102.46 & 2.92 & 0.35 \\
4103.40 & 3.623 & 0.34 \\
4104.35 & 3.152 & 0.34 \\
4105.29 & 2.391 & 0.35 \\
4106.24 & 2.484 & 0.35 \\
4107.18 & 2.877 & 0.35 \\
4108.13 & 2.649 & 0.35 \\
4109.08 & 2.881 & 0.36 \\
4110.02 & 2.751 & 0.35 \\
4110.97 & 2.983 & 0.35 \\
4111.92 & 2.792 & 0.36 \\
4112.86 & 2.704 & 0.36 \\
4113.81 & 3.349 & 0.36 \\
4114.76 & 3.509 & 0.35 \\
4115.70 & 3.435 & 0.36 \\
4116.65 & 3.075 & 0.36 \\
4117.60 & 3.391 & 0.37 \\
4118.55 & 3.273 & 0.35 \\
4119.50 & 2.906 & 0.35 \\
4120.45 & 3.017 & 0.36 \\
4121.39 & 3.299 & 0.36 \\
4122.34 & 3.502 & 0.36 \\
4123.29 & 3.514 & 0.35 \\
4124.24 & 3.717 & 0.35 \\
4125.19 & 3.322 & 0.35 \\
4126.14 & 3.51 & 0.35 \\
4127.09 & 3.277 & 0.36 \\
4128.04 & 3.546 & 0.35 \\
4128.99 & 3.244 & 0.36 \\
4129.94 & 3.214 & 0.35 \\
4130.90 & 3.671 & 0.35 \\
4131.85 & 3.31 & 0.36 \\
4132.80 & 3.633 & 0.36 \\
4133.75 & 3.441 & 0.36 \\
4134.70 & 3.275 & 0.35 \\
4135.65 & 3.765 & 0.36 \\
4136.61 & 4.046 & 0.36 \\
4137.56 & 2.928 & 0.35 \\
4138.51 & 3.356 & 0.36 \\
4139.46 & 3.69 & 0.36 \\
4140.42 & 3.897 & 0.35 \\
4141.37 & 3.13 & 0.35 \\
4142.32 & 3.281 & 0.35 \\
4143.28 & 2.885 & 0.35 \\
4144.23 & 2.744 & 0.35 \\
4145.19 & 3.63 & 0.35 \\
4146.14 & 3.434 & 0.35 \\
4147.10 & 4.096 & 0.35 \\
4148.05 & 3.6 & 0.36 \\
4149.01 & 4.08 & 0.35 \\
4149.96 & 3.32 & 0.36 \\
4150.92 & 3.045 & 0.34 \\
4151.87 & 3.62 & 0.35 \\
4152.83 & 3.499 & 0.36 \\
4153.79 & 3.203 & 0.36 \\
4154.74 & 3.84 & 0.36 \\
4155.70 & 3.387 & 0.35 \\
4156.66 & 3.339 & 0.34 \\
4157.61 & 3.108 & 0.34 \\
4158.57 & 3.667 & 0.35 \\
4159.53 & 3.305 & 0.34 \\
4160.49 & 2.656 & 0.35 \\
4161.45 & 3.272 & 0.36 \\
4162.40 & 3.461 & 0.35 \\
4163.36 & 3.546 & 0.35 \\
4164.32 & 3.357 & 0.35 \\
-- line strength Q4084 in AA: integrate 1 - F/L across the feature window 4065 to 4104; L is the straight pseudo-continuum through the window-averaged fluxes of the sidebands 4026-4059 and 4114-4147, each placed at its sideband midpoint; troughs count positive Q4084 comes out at 1.3 AA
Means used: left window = 3.39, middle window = 3.28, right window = 3.39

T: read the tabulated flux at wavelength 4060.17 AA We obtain 3.402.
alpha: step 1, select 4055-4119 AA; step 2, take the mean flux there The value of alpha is 3.24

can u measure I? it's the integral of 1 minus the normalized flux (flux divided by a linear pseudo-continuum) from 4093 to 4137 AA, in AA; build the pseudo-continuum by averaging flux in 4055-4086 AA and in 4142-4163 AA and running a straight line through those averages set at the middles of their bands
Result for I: 3.2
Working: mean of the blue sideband 3.45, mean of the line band 3.17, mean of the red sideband 3.39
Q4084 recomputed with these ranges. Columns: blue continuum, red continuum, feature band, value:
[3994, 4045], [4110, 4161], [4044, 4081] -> -0.1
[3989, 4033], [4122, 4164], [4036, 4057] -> 0.4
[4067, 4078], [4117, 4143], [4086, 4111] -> 3.5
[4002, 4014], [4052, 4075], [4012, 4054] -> -0.5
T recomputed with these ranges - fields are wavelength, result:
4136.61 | 4.046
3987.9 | 3.857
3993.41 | 3.621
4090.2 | 3.046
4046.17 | 3.362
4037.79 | 3.026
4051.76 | 3.16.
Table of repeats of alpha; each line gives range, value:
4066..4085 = 3.47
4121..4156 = 3.46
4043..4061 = 3.34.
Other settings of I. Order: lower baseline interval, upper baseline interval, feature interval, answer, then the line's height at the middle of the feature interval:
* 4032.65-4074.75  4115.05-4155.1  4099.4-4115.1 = 1.9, 3.41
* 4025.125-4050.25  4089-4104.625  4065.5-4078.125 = -1.2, 3.21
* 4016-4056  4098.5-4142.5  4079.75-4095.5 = 0.1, 3.32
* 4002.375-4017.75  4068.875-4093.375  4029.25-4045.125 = 0.6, 3.5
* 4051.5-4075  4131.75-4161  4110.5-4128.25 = 0.9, 3.43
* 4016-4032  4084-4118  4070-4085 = -1.0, 3.23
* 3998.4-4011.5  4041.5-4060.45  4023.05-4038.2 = -0.2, 3.36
